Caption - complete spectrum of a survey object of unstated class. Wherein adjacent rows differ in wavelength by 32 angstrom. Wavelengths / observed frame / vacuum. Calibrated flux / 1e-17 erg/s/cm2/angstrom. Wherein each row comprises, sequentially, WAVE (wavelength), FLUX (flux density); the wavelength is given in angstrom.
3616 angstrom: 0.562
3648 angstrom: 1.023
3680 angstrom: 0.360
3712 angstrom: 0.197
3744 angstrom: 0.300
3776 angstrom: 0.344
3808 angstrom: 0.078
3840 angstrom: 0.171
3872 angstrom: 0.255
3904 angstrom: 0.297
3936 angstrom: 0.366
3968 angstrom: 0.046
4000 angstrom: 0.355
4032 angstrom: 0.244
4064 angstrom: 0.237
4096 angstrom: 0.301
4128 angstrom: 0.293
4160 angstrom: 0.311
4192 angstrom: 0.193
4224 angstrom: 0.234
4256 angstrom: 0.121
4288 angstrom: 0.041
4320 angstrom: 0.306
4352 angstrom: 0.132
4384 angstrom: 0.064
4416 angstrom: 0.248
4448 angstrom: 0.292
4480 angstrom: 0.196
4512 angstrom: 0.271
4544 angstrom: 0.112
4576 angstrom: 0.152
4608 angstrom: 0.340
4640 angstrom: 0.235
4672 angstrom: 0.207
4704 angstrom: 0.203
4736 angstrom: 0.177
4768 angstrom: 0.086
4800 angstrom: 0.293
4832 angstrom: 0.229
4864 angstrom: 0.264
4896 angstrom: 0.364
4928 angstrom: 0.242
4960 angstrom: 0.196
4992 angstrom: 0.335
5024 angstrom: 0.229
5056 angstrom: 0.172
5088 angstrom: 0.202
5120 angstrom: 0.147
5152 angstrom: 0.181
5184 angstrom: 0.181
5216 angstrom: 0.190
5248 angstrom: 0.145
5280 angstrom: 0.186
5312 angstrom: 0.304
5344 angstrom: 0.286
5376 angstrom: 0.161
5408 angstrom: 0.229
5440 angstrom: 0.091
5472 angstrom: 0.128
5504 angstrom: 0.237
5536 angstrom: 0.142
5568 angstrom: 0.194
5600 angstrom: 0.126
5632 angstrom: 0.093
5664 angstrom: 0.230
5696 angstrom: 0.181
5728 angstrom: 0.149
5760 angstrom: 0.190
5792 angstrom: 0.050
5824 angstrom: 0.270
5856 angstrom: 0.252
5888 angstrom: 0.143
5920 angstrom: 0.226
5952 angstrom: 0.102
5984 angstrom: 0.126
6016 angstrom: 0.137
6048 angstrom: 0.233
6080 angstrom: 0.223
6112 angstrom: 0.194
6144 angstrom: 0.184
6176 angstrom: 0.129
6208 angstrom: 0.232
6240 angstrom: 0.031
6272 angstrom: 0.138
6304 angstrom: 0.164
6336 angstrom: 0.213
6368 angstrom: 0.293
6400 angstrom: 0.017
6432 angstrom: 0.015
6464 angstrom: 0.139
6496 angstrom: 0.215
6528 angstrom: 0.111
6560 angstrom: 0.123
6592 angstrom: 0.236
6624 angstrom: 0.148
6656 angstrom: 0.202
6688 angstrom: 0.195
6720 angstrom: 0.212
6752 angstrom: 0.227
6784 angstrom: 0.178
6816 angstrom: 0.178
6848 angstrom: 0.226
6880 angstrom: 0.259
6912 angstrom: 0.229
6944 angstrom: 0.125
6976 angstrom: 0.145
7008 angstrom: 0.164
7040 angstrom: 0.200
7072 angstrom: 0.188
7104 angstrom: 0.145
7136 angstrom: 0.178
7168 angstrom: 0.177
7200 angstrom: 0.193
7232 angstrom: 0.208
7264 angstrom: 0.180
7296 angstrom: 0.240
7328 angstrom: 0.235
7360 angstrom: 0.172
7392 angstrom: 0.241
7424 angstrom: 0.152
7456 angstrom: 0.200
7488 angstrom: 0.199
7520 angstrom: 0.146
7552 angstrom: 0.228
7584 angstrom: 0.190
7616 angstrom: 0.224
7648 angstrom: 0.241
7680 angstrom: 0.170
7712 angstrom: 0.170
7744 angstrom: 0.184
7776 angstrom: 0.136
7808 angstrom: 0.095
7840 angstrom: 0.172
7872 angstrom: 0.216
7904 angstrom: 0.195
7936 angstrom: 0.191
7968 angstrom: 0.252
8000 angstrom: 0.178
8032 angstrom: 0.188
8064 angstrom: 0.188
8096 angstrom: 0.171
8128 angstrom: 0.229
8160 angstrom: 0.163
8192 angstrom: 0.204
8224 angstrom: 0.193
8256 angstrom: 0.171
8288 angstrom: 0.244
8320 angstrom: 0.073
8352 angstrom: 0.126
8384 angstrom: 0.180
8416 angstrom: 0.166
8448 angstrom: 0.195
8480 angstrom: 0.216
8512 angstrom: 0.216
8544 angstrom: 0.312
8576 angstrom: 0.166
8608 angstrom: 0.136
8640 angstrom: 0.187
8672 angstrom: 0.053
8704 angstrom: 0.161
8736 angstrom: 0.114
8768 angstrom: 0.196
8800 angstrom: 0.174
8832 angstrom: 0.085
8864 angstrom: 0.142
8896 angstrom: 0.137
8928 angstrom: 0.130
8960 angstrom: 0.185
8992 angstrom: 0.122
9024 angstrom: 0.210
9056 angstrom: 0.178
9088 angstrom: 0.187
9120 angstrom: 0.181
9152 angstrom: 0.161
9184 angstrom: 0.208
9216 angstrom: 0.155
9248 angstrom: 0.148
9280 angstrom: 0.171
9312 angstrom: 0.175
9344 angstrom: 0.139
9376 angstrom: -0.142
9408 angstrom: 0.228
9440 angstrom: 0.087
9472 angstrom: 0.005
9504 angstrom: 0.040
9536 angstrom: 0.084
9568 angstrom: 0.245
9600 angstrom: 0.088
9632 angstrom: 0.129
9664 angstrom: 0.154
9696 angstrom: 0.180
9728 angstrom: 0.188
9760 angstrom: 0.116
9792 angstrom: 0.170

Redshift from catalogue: 0.70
